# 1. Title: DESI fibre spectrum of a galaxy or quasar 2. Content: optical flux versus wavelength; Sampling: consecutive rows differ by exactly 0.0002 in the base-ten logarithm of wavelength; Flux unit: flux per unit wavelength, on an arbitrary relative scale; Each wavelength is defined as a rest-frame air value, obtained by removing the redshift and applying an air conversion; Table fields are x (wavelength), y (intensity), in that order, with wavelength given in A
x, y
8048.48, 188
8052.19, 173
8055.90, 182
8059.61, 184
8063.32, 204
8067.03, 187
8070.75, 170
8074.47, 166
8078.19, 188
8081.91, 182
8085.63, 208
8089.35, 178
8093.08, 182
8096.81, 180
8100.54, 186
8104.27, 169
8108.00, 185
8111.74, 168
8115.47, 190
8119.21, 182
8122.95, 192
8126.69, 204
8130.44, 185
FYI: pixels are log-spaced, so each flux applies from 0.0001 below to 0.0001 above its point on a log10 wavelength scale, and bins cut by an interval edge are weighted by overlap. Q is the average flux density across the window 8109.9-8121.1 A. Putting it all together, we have 180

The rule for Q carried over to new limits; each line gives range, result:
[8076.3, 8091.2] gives 189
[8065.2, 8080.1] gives 178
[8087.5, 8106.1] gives 179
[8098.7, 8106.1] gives 178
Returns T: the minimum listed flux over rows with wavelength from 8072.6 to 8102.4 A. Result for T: 166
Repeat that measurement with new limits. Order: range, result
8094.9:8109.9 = 169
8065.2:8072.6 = 170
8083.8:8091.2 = 178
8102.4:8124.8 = 168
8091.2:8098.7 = 180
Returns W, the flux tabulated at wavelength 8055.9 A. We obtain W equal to 182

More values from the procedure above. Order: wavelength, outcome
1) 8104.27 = 169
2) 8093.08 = 182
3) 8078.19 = 188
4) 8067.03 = 187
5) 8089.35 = 178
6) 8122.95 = 192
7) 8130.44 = 185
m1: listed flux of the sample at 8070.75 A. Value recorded 170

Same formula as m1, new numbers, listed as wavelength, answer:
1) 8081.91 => 182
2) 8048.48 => 188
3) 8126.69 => 204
